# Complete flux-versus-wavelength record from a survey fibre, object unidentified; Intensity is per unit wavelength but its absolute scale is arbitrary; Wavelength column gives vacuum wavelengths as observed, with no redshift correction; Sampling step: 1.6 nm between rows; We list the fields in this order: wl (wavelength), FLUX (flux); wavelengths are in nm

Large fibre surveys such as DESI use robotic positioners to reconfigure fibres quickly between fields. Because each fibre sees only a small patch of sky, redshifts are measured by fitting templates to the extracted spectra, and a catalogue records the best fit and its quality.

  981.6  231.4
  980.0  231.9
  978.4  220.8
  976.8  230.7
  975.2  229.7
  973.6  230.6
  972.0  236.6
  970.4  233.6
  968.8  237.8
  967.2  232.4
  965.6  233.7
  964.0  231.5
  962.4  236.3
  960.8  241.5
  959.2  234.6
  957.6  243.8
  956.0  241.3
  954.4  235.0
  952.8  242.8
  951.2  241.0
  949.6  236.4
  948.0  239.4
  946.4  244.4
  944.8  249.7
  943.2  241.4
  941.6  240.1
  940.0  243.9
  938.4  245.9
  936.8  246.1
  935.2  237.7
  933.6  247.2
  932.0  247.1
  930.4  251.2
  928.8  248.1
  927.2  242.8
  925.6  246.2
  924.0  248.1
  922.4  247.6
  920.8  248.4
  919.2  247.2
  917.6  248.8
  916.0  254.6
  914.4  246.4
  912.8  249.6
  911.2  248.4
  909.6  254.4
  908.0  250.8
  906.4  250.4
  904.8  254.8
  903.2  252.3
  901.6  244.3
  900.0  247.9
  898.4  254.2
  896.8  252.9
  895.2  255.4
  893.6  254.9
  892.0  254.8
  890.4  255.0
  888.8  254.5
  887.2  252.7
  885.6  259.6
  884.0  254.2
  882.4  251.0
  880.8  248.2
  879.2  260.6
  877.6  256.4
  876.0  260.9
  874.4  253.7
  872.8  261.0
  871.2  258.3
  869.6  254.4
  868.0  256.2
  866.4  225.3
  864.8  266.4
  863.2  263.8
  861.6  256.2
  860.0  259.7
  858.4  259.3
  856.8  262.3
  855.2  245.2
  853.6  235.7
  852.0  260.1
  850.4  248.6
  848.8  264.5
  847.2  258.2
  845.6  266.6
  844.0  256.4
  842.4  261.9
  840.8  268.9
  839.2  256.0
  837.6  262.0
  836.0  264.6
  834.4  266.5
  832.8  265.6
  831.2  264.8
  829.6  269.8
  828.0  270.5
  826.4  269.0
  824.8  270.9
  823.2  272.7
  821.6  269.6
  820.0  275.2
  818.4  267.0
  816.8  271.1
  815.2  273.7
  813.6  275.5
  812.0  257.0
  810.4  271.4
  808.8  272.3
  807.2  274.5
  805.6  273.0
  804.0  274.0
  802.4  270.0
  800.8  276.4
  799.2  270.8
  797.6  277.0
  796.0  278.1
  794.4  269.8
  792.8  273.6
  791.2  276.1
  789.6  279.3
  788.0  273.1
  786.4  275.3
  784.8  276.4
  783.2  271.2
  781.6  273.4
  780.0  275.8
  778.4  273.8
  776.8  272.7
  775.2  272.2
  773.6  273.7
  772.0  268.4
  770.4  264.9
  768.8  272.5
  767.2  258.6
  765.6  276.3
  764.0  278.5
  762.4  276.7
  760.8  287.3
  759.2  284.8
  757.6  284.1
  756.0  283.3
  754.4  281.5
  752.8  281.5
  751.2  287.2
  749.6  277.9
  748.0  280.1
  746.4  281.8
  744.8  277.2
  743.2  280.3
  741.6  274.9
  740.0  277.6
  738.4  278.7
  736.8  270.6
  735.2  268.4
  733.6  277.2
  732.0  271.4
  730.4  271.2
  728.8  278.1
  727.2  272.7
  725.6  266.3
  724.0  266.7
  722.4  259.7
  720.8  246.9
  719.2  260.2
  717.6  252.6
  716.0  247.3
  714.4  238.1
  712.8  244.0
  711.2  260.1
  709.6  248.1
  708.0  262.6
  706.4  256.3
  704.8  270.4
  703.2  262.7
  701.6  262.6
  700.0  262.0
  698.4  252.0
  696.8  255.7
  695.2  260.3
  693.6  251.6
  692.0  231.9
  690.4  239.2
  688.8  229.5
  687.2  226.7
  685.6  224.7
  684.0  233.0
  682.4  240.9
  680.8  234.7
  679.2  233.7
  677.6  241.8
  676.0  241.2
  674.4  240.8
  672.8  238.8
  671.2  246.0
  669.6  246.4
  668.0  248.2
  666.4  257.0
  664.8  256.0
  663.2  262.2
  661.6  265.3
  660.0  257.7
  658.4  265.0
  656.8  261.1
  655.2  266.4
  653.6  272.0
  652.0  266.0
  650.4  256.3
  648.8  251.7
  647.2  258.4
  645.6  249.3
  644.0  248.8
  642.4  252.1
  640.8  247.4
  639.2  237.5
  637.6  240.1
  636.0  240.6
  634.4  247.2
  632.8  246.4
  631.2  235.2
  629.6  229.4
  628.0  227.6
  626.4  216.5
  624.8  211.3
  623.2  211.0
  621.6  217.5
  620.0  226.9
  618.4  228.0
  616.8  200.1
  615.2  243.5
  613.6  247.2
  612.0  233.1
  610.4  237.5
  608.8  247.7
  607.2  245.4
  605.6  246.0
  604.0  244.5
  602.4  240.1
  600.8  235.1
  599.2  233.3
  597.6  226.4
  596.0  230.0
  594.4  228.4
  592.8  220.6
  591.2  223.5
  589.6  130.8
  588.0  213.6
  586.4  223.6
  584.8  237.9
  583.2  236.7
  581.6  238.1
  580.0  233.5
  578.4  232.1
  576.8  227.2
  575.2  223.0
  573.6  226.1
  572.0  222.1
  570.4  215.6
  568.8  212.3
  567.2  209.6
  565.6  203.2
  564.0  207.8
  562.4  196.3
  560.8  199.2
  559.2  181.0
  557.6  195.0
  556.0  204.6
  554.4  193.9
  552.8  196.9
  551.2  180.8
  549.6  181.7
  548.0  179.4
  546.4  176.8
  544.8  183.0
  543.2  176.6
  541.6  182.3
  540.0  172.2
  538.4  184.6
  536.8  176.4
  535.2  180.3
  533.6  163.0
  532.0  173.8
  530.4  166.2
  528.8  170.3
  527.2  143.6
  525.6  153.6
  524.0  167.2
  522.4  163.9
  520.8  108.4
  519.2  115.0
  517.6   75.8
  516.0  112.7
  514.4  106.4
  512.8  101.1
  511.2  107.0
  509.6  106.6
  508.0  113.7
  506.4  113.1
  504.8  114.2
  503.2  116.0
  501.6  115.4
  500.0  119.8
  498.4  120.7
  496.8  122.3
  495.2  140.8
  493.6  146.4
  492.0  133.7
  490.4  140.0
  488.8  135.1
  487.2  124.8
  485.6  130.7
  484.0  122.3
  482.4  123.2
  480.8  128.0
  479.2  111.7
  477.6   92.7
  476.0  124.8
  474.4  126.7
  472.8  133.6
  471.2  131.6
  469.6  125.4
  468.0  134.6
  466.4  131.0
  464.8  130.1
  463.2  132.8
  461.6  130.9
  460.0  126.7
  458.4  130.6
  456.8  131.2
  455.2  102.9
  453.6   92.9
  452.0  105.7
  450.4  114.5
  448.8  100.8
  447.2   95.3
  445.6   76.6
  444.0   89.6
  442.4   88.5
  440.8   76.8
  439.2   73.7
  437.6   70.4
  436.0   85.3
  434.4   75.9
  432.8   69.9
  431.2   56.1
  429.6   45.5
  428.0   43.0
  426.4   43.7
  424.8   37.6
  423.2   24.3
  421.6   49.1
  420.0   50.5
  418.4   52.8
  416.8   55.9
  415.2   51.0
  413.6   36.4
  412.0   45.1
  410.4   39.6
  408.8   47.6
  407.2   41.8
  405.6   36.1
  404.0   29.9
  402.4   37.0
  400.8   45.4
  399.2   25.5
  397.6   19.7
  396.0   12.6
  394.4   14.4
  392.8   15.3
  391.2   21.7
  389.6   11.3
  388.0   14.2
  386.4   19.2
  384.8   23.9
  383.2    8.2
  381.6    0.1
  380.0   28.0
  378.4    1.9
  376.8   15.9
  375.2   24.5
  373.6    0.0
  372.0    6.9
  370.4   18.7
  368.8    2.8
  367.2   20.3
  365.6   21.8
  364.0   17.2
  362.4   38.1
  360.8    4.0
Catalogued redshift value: 0.00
